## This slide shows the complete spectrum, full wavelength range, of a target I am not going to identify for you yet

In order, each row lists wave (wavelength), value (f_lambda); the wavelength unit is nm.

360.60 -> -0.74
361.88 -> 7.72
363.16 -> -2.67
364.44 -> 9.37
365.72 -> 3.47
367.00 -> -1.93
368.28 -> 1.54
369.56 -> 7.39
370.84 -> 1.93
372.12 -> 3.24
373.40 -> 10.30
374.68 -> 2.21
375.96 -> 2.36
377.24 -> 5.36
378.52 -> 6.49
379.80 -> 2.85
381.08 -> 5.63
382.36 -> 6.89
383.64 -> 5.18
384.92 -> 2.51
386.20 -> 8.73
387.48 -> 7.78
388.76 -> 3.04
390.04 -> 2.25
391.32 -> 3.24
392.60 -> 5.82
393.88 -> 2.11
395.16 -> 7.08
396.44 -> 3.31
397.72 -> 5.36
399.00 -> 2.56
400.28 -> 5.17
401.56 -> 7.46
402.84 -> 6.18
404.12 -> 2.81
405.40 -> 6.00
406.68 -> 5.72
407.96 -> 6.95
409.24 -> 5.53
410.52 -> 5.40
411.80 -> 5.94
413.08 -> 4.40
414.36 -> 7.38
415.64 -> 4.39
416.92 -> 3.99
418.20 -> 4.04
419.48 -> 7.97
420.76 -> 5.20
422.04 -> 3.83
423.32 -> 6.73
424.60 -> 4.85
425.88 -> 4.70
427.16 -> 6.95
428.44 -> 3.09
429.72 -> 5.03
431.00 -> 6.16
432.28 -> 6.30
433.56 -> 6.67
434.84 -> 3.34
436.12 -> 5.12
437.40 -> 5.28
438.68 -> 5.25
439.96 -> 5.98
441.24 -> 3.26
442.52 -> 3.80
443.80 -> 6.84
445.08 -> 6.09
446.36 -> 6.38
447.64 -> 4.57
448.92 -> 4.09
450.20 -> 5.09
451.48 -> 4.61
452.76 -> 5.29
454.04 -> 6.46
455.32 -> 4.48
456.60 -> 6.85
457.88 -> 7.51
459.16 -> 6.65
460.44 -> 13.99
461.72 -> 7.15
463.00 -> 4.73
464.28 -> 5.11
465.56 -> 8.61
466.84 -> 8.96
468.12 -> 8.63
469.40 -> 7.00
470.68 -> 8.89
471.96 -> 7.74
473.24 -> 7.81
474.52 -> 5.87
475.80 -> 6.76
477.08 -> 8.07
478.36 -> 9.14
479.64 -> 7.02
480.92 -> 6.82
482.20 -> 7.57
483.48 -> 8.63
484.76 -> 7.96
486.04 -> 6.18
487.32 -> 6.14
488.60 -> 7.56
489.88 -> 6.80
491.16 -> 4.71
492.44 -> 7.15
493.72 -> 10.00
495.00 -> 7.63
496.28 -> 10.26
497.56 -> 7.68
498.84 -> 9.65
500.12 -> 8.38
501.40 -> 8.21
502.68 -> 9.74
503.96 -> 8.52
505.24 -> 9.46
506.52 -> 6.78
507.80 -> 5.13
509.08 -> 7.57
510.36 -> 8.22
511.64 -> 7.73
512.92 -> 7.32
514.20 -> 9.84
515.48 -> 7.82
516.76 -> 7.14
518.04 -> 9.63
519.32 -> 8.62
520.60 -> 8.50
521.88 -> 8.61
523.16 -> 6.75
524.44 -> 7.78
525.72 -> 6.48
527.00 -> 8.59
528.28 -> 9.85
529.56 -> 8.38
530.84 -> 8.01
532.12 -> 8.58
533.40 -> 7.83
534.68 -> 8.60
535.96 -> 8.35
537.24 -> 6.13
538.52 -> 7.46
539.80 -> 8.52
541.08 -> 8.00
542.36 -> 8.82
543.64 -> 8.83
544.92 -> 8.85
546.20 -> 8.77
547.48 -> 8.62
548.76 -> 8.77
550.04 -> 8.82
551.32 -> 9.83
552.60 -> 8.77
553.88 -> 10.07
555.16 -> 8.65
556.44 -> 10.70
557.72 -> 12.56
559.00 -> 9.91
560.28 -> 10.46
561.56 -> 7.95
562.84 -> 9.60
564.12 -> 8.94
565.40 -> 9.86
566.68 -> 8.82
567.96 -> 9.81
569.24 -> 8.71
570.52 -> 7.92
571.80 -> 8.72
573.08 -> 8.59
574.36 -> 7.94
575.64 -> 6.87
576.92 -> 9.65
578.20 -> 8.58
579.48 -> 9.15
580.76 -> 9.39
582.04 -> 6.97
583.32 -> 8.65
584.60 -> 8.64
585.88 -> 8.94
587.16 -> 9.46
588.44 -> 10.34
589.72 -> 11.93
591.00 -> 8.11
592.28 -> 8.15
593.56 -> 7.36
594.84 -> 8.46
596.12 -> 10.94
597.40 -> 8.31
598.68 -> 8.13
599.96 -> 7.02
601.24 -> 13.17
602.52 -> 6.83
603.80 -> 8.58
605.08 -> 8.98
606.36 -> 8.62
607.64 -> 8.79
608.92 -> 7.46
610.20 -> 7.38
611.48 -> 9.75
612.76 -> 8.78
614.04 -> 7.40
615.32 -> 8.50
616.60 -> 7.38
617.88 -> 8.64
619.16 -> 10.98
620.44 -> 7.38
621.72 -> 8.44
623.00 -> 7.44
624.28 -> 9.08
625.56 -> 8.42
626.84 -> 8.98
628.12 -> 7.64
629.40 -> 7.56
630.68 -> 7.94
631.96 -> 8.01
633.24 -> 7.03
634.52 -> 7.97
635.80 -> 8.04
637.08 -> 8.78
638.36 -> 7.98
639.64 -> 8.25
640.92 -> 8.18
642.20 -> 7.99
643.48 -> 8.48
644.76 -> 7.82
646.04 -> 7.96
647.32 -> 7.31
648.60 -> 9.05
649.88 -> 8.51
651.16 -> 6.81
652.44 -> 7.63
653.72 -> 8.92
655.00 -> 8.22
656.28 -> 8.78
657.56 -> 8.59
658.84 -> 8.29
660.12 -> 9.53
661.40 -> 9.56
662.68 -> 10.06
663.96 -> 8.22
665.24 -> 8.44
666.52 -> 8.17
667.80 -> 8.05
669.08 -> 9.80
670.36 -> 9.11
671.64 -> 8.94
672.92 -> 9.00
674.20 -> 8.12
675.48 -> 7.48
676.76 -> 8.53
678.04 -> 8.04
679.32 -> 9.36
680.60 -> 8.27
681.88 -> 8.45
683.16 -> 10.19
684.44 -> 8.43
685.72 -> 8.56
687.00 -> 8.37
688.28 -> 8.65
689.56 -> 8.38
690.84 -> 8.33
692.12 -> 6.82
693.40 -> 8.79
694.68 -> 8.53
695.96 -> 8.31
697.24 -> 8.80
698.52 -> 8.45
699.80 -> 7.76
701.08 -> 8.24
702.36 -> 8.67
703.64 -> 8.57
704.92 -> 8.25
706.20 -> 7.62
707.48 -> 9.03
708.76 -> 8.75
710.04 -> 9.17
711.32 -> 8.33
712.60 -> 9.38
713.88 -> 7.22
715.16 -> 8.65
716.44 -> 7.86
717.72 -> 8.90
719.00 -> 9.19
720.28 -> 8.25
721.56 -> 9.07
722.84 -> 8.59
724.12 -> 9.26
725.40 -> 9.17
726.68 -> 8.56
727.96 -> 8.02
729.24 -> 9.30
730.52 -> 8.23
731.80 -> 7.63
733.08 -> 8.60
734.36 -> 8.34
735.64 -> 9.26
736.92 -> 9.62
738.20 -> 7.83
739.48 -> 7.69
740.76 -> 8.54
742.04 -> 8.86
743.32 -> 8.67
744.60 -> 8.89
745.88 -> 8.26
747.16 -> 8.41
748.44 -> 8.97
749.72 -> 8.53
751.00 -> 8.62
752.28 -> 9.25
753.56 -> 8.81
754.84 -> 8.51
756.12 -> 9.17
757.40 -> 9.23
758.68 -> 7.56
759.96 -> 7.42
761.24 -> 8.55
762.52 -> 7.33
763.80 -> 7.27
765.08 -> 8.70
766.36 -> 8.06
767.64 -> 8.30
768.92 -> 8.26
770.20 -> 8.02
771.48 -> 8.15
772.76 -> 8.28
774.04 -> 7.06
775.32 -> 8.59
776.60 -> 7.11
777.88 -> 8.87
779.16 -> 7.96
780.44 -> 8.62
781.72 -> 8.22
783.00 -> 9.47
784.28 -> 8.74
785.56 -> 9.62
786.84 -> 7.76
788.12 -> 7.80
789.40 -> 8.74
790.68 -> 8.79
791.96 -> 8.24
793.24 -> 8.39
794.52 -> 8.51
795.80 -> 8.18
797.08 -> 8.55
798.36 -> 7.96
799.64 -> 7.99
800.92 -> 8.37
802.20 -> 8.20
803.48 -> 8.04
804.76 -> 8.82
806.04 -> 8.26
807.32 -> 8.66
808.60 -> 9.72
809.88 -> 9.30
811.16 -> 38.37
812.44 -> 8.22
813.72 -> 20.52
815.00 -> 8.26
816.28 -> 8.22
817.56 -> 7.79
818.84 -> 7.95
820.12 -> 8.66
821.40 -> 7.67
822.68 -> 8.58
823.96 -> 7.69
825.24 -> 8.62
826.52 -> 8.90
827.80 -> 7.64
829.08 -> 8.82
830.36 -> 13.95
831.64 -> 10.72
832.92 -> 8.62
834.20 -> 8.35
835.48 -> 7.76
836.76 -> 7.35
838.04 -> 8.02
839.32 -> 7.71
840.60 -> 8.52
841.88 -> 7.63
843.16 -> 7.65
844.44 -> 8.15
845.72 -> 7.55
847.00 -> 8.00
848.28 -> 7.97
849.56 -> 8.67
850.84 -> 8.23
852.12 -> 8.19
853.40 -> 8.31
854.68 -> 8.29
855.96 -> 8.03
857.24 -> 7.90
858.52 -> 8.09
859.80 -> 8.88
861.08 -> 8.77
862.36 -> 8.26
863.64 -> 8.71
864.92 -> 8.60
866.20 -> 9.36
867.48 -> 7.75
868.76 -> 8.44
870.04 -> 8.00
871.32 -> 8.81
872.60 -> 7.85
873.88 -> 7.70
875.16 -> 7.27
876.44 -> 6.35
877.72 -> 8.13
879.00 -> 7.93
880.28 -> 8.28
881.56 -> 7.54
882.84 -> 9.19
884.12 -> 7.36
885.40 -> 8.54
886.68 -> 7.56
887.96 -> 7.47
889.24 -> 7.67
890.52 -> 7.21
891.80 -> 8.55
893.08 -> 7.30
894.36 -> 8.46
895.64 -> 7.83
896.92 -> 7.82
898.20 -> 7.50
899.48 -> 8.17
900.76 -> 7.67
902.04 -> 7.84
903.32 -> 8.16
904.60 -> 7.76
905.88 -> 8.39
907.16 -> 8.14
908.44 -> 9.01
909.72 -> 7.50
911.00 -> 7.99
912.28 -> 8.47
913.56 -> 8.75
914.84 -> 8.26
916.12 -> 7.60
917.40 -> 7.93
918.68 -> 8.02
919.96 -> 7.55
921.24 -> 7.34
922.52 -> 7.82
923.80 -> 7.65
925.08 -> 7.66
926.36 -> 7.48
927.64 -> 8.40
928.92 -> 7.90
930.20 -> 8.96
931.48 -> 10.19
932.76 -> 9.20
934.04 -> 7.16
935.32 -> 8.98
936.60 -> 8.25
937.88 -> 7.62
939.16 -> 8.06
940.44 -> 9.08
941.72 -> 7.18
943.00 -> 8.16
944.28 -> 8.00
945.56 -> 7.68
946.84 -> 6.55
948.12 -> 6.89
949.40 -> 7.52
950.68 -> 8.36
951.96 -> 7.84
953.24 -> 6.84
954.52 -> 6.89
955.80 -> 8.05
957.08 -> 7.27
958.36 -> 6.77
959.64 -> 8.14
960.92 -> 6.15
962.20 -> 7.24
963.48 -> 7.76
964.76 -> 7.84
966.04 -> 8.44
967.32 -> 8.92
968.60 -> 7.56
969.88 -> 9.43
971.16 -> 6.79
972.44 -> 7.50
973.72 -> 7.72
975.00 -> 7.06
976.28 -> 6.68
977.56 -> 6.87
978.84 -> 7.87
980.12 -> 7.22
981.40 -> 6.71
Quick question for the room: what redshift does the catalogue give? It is 0.24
